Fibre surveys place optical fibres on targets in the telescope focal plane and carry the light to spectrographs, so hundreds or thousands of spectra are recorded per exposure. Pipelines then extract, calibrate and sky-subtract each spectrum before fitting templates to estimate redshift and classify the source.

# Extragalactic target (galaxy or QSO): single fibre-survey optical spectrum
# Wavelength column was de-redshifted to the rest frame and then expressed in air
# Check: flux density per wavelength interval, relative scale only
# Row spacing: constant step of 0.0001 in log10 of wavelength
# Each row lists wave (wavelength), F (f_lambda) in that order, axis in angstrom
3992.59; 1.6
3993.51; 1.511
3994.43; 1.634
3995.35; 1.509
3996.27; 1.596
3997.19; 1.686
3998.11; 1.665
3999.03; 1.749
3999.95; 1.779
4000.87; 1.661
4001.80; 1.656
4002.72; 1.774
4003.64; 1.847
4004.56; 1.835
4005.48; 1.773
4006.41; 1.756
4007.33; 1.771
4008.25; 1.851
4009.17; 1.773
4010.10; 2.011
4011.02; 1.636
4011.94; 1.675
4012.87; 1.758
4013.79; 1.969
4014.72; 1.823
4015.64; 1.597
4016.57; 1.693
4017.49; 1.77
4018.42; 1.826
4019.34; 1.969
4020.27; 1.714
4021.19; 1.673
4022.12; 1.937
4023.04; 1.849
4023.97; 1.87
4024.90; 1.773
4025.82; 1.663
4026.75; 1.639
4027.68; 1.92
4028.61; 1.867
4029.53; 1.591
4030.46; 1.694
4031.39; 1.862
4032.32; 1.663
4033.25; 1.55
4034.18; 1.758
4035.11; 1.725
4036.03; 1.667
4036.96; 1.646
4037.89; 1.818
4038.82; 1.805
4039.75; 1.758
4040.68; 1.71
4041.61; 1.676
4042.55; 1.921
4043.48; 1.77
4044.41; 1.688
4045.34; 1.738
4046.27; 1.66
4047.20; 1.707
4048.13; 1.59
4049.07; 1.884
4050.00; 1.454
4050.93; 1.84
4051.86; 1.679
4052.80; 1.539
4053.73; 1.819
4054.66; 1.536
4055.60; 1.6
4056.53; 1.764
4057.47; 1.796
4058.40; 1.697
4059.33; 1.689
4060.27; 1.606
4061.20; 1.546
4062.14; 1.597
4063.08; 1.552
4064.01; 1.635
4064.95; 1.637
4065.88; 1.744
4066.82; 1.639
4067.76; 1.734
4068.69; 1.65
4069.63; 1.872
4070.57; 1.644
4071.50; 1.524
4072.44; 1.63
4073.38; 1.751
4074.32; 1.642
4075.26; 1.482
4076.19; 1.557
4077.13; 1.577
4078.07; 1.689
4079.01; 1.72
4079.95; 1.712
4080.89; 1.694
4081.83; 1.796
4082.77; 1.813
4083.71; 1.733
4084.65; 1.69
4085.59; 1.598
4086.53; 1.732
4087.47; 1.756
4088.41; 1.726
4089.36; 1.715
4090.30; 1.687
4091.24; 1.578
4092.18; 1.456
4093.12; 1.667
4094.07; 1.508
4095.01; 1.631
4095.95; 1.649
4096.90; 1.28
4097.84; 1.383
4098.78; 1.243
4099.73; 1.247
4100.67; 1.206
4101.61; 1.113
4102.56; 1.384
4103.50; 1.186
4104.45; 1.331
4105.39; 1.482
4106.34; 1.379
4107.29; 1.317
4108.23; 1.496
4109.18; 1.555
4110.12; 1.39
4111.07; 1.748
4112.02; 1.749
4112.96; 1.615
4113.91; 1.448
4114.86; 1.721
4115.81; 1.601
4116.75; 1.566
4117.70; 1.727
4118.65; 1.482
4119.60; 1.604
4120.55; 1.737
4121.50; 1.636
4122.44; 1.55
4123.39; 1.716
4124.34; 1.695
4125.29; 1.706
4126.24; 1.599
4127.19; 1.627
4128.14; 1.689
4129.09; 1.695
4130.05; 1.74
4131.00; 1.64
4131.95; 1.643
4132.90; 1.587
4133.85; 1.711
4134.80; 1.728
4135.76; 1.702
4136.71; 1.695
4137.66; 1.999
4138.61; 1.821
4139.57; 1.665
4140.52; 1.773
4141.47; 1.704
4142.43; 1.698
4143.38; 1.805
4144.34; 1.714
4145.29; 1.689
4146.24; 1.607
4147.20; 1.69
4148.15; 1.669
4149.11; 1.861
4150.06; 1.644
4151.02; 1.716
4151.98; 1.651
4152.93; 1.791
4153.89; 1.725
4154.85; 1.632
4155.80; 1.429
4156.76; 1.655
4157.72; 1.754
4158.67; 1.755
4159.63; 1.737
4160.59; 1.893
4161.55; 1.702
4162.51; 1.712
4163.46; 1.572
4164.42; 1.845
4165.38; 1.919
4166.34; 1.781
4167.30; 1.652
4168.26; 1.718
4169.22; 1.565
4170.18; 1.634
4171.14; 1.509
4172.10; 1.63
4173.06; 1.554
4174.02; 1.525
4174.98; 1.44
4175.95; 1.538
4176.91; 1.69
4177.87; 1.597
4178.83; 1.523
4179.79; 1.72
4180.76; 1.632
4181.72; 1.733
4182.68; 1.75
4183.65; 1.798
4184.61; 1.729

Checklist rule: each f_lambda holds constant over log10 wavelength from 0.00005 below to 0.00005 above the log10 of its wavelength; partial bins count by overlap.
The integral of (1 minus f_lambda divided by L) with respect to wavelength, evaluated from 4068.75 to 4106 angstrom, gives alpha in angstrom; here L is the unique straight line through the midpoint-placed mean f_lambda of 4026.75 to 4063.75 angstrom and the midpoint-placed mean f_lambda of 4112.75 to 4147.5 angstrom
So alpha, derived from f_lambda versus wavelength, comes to 2.7 angstrom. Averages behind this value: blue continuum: 1.7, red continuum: 1.68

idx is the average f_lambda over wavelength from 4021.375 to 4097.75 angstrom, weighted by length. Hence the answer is 1.69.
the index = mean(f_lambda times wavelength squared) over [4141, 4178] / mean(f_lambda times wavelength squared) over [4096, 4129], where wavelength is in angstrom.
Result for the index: 1.14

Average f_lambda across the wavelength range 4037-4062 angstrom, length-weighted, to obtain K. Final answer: 1.7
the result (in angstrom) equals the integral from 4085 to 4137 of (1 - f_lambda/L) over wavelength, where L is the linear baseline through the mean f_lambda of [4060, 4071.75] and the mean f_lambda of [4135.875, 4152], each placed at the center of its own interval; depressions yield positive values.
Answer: 4.04 angstrom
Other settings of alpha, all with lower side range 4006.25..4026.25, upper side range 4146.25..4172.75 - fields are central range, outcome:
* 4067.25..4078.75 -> 0.69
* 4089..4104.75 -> 2.82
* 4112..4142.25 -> 0.76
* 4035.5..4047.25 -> 0.25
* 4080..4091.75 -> 0.24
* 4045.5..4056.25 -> 0.60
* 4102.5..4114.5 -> 1.78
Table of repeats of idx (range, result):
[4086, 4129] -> 1.54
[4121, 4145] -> 1.7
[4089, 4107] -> 1.42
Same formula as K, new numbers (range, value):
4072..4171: 1.63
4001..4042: 1.76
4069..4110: 1.55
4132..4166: 1.72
